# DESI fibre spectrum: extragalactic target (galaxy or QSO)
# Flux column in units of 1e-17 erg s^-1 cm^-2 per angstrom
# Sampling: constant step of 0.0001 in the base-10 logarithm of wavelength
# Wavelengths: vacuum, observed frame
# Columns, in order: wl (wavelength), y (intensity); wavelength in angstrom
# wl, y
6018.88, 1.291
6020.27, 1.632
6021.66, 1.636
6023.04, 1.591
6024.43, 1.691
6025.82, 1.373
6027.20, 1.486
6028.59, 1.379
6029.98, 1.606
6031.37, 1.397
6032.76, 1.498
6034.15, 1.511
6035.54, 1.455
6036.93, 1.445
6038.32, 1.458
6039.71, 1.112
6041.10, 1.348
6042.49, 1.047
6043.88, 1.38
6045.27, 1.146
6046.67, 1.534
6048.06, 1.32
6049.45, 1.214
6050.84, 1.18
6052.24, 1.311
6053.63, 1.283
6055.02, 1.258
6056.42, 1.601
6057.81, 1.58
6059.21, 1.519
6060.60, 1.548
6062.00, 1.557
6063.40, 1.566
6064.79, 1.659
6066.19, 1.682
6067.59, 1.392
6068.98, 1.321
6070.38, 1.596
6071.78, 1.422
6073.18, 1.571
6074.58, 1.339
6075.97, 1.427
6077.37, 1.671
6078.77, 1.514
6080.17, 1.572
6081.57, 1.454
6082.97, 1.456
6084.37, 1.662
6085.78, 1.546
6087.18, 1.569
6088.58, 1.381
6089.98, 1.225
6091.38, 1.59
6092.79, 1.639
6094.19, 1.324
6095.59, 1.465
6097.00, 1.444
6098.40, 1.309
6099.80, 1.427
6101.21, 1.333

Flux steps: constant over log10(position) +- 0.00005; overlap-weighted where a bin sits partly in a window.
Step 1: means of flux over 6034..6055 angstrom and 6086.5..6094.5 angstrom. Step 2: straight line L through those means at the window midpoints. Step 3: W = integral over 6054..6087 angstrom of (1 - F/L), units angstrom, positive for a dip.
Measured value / -2.9 angstrom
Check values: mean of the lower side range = 1.31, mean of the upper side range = 1.46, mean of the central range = 1.52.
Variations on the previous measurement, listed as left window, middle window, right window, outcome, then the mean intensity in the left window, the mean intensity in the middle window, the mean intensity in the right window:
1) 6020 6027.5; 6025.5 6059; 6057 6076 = 3.75 angstrom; 1.57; 1.37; 1.52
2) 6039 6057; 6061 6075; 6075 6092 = -1.07 angstrom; 1.29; 1.51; 1.5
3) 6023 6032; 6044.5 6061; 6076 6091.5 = 1.43 angstrom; 1.5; 1.37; 1.51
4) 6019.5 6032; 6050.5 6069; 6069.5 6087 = 0.62 angstrom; 1.53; 1.47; 1.52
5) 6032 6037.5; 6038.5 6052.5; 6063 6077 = 2.07 angstrom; 1.48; 1.26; 1.5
